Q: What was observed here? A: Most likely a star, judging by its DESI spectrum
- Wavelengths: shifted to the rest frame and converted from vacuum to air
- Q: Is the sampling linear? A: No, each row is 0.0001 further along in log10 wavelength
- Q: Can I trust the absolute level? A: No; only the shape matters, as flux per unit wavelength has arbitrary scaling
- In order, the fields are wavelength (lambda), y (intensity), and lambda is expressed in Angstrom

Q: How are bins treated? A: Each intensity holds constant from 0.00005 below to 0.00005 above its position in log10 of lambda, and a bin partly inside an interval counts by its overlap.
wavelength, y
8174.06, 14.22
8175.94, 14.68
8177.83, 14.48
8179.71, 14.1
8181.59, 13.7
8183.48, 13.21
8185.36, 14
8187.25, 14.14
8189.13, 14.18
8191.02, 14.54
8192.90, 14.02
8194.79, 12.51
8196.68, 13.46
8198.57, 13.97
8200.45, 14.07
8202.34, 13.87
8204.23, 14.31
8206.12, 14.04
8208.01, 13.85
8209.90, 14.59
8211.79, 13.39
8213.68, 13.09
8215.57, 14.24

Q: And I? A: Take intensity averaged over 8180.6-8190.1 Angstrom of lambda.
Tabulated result 13.8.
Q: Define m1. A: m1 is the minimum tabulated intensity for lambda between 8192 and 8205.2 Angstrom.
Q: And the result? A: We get 12.51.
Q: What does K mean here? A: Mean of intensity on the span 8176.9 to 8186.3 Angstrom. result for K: 13.9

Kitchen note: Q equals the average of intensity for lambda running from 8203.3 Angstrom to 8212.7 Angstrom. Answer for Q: 14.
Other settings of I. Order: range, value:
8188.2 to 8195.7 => 13.8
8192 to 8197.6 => 13.3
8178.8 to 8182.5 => 13.9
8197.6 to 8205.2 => 14.1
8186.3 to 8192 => 14.3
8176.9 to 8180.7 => 14.3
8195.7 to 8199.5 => 13.7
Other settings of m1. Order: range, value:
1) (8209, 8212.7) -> 13.39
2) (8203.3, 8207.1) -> 14.04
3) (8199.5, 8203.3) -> 13.87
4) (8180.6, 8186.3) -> 13.21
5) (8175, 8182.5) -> 13.7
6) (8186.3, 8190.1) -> 14.14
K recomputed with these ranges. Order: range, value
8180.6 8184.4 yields 13.5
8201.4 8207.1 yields 14.1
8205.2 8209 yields 14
